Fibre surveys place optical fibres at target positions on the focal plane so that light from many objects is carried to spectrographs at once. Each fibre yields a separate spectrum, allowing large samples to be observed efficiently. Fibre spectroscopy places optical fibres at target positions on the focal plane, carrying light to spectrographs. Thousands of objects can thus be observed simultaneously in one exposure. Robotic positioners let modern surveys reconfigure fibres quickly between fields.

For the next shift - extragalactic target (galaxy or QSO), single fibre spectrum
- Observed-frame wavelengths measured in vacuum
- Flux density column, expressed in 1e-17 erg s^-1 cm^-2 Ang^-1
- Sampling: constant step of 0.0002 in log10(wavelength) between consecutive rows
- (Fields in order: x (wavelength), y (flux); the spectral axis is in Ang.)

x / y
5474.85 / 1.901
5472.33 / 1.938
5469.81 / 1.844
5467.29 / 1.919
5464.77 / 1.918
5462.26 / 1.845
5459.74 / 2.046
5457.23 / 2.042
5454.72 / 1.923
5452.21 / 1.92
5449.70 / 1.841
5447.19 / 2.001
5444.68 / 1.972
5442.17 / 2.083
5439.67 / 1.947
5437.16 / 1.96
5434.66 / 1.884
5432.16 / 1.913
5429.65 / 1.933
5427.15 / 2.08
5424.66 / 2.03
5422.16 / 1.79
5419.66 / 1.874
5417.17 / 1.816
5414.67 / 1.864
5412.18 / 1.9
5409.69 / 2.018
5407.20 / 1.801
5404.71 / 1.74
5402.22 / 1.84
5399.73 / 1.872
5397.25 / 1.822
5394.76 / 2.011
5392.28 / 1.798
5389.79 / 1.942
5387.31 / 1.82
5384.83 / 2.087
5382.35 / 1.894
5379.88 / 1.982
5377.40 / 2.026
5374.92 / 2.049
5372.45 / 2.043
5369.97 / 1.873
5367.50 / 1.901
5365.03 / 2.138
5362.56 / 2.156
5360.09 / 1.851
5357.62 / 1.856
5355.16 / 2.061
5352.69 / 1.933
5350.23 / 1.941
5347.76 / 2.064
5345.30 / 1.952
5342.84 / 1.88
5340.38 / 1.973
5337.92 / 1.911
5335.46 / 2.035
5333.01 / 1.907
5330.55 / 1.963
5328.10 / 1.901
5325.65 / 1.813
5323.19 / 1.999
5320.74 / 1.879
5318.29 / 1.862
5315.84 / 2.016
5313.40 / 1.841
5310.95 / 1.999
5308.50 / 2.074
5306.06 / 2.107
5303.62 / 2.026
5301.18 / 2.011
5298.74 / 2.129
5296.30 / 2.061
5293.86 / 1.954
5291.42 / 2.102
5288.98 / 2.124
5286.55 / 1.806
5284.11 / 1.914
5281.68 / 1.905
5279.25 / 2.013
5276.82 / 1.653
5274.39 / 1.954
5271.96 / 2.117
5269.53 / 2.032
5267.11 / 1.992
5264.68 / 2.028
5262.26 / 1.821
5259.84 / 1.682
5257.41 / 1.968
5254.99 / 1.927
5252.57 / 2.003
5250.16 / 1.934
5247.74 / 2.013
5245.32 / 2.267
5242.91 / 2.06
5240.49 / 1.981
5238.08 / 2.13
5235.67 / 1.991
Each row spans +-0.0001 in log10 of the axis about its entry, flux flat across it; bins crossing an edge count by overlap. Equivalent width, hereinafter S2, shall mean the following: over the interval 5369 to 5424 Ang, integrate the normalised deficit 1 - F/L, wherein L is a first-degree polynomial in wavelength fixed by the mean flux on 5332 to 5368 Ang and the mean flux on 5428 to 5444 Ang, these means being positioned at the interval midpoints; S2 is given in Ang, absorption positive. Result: 1.7 Ang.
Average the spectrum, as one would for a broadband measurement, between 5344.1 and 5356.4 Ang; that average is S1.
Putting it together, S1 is 1.99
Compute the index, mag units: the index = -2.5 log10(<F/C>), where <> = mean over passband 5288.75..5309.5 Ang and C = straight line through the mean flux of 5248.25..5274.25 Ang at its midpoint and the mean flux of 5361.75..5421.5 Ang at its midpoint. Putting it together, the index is -0.06 mag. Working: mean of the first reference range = 1.95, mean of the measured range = 2.06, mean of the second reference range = 1.92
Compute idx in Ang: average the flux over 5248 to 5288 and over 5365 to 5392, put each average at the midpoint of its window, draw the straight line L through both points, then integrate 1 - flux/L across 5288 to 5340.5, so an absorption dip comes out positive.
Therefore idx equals -1.2 Ang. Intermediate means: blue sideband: 1.93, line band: 1.99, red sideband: 1.96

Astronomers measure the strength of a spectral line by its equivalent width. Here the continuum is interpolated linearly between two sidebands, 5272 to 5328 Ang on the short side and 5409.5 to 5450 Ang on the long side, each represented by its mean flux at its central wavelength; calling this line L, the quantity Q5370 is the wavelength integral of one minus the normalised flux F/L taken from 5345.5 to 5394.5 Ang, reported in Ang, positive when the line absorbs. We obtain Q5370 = -0.49 Ang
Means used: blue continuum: 1.97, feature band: 1.97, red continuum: 1.94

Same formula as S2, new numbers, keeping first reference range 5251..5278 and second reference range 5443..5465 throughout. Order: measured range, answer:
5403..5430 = 0.7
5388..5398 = 0.3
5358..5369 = -0.3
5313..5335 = 0.2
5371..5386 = -0.5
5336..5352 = -0.2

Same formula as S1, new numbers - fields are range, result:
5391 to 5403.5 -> 1.87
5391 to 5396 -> 1.9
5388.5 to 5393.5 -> 1.87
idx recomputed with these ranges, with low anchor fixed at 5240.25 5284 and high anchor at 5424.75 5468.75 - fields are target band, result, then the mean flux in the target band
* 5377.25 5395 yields 0.2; 1.94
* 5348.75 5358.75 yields 0.0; 1.95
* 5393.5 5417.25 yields 1.1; 1.87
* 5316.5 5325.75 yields 0.3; 1.9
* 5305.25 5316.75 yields -0.3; 2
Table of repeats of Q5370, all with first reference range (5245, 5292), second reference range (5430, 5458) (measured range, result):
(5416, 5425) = 0.4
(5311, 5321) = 0.2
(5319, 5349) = 0.2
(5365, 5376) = -0.2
